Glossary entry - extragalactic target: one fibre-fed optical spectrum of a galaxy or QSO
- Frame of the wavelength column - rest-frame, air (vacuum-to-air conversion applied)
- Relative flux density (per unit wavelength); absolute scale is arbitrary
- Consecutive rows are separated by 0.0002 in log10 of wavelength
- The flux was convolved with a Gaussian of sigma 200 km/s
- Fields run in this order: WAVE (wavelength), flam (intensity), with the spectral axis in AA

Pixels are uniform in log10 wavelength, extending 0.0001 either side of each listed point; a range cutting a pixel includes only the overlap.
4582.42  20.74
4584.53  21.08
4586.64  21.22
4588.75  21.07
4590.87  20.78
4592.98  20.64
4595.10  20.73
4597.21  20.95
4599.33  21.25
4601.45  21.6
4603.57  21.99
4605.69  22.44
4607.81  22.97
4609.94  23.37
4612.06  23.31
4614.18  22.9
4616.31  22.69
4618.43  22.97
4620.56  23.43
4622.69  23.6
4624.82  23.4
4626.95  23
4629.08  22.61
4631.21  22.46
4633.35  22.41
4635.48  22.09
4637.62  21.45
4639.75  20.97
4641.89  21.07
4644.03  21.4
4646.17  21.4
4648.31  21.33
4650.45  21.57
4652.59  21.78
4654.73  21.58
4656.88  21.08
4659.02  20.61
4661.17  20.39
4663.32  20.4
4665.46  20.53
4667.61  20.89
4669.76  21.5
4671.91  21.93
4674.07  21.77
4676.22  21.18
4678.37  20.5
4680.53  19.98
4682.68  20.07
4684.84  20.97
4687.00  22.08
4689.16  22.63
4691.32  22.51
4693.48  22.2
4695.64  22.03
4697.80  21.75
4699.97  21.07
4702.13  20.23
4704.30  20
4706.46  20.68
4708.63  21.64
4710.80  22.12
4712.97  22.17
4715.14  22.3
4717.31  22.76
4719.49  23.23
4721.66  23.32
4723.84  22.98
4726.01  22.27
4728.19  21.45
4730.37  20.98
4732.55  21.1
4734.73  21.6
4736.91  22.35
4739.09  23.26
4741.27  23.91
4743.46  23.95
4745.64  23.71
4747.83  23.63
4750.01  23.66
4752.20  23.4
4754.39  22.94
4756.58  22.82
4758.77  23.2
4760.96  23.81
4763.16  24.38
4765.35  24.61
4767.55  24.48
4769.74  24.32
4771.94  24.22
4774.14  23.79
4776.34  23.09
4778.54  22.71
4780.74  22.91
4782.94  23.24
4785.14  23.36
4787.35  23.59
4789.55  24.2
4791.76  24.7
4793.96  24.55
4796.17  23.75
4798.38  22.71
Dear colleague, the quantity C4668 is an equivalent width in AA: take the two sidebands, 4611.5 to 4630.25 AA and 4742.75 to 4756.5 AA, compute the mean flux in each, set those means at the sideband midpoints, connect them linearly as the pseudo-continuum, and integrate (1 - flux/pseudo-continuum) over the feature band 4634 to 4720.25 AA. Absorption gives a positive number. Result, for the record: 6.95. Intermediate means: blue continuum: 23.1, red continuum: 23.5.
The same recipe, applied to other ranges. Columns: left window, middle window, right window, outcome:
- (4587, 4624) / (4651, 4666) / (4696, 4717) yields 0.56 AA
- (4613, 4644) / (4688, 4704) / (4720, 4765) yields 0.76 AA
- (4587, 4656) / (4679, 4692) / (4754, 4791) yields 0.80 AA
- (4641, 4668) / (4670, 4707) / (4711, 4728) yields 1.01 AA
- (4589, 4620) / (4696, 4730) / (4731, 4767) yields 1.64 AA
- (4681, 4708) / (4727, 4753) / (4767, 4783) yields -0.15 AA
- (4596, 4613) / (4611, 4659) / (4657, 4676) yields -1.19 AA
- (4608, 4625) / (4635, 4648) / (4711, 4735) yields 0.90 AA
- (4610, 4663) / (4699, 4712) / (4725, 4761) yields 0.91 AA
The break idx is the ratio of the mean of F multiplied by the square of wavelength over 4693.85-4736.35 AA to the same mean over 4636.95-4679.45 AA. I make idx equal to 1.05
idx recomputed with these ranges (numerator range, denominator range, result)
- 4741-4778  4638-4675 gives 1.17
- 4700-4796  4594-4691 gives 1.10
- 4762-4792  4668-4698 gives 1.15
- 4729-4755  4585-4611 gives 1.13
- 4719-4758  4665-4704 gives 1.10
